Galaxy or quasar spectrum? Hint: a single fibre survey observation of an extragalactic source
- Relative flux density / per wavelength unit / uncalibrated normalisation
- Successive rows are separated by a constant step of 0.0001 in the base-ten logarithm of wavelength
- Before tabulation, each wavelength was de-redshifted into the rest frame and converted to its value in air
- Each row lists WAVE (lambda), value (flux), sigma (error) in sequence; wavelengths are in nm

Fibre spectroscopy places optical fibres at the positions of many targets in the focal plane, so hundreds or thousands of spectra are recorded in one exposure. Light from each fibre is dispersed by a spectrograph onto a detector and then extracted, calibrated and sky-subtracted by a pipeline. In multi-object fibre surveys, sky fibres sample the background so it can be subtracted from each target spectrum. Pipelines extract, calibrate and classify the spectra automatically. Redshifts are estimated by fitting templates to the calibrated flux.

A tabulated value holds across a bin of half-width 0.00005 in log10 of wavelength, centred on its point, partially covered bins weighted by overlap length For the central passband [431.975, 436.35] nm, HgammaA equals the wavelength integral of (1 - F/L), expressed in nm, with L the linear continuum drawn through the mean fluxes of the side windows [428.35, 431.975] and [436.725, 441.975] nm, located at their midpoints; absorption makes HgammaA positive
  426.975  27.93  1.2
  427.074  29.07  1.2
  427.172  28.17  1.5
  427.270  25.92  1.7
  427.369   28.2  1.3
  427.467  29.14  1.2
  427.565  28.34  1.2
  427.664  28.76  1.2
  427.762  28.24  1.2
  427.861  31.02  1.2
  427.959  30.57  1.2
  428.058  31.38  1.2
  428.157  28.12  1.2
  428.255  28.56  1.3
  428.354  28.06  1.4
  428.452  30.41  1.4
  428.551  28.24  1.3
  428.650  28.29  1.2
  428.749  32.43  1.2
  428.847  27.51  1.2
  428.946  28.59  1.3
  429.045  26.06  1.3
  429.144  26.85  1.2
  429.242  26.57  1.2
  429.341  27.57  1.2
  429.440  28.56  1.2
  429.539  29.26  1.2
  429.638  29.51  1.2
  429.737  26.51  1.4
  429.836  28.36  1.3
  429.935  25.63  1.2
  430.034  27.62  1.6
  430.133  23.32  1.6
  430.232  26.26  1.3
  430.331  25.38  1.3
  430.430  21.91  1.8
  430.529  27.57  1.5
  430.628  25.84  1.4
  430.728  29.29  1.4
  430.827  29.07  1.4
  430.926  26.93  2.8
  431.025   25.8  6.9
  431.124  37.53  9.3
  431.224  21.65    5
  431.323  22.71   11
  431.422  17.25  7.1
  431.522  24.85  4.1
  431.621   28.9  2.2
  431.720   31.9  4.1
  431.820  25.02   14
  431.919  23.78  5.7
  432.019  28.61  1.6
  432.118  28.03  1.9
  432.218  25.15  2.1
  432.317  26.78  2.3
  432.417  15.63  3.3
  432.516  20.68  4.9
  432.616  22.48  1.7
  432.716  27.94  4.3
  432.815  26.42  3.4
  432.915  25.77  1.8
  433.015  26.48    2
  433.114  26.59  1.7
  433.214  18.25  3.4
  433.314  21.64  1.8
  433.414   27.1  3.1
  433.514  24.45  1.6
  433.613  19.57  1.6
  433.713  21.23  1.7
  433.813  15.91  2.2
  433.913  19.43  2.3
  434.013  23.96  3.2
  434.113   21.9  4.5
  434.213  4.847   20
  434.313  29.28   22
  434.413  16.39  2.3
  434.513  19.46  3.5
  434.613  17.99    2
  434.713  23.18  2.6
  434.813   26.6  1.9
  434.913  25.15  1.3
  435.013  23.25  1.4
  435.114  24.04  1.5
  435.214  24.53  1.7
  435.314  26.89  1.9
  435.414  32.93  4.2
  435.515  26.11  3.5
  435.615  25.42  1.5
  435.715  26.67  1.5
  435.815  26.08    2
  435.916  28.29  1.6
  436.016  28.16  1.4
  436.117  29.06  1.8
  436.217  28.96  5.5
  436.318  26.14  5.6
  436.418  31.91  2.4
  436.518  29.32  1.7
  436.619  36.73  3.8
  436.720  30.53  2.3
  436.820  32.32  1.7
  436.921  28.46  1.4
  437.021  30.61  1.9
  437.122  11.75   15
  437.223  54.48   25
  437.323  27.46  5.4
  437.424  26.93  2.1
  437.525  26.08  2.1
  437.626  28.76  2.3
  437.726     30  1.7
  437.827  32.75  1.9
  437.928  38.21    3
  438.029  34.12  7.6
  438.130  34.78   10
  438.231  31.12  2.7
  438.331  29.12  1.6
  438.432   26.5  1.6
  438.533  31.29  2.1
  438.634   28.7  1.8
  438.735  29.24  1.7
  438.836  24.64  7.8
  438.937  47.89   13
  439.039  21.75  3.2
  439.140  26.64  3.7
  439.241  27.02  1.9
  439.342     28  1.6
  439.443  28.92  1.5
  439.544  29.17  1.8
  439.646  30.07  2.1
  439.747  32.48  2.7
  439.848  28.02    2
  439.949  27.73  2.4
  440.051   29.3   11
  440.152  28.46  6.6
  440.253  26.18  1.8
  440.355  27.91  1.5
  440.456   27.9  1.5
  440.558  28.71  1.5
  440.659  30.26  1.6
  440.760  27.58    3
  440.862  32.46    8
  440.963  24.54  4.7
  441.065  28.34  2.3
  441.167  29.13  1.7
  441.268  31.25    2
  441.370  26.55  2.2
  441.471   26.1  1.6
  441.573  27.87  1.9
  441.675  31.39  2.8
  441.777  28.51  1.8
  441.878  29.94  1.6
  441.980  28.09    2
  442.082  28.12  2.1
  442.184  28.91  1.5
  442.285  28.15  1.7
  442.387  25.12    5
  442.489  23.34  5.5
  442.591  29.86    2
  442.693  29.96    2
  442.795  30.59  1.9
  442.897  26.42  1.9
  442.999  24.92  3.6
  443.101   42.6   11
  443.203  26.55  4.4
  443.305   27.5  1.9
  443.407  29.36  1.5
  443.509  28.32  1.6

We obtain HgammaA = 0.66 nm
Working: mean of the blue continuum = 27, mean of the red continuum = 29.6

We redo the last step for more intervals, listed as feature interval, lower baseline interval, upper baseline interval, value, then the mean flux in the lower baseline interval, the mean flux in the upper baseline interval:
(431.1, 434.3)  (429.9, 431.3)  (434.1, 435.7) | 0.19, 26.6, 23.1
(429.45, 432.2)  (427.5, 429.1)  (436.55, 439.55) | 0.26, 29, 30.5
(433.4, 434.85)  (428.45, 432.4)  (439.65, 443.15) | 0.37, 26.9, 28.7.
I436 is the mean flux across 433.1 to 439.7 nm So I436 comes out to 27.1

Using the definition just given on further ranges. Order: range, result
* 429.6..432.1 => 26.5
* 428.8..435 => 24.7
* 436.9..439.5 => 30.2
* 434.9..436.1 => 26.6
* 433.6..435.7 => 22.4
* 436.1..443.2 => 29.5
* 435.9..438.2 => 30.7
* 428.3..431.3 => 27.5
